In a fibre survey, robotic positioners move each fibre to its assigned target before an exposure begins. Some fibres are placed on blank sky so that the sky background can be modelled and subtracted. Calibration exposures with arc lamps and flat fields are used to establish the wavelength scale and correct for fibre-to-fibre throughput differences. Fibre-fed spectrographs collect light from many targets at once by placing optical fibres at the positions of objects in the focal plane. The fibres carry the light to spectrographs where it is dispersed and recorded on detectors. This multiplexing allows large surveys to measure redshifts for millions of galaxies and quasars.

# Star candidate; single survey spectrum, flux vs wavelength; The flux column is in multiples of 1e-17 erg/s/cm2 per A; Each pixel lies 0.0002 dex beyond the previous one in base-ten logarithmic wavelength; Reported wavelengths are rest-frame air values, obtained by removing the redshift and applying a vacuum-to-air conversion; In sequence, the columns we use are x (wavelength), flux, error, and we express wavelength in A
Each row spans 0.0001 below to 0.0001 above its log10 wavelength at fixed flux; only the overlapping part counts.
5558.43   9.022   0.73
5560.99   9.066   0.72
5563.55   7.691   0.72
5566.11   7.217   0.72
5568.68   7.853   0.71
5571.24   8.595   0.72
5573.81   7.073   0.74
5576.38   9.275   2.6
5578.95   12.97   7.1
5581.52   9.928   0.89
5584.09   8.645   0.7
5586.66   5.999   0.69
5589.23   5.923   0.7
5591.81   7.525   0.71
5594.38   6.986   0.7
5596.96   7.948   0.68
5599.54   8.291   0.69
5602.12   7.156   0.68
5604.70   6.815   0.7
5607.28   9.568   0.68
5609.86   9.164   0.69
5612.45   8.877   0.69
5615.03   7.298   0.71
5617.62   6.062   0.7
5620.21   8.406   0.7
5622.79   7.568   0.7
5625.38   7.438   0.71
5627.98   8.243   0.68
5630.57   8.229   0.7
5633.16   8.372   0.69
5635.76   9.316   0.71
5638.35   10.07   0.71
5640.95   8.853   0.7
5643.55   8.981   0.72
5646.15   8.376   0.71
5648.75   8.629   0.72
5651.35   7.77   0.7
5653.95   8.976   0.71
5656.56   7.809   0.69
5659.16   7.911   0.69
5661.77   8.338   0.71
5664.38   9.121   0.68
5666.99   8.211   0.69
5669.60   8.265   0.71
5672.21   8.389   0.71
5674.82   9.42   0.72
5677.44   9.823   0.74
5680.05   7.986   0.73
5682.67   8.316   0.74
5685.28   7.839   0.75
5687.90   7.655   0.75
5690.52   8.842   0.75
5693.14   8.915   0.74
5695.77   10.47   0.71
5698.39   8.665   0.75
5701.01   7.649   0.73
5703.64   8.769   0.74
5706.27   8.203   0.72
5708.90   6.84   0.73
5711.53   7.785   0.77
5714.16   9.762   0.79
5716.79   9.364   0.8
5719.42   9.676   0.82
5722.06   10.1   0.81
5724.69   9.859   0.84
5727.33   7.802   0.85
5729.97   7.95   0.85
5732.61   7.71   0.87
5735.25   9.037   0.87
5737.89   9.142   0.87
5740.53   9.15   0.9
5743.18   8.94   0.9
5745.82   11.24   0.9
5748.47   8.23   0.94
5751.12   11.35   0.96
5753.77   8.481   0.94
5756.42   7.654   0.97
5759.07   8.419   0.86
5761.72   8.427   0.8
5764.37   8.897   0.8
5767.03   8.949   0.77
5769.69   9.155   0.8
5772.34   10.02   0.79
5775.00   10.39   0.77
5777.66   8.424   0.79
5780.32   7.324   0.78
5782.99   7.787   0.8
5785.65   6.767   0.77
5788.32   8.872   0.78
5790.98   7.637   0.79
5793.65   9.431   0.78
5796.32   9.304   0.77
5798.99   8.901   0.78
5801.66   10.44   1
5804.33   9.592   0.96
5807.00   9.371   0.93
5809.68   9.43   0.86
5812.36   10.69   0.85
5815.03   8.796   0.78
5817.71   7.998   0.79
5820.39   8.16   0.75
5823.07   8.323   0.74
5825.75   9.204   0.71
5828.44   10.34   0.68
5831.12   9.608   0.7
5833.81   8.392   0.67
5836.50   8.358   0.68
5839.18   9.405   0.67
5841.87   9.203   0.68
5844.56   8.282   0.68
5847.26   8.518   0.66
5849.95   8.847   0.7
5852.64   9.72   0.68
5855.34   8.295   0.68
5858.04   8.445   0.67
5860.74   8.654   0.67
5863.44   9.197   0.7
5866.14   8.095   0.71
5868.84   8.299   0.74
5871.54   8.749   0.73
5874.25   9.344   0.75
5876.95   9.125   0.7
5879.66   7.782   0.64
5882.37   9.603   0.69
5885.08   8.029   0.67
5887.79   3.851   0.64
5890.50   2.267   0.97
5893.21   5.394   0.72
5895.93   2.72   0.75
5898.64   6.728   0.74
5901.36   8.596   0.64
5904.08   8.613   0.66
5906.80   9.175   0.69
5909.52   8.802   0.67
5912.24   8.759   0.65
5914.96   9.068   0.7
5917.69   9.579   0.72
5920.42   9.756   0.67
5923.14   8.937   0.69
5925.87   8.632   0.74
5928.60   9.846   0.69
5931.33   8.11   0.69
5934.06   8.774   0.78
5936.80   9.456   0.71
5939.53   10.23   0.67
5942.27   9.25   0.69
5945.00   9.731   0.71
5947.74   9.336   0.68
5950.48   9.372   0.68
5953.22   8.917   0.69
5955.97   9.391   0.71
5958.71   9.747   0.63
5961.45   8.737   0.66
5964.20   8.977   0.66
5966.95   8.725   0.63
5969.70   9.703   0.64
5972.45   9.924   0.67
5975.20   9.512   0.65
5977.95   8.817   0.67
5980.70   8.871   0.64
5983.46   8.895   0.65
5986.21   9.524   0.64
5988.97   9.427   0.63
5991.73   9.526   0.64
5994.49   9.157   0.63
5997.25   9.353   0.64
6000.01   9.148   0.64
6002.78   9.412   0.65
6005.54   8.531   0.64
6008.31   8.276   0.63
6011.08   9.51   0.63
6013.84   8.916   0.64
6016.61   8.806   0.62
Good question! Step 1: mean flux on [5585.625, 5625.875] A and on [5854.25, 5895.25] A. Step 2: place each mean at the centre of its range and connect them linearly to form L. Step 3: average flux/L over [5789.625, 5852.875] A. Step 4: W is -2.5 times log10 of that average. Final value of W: -0.194 mag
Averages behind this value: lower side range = 7.58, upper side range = 7.59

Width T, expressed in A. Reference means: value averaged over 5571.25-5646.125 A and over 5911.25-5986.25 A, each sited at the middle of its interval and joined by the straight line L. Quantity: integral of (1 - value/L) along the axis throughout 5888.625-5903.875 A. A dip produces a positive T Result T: 6.3 A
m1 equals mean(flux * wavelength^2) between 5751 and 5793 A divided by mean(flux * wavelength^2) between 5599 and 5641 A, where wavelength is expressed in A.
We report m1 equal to 1.11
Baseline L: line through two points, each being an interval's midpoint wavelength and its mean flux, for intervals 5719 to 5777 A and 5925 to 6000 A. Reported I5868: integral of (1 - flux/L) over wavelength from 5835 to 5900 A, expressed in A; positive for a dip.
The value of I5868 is 9.9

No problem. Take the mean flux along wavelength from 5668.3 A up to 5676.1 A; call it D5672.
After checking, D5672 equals 8.69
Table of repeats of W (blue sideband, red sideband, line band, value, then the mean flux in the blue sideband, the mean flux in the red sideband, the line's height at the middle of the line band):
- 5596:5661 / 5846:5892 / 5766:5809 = -0.10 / 8.25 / 8.04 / 8.11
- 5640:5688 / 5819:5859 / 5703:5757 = -0.04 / 8.47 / 8.88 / 8.63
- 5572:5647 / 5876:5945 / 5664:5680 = -0.07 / 8.25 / 8.07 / 8.22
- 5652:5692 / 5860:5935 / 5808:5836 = -0.12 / 8.45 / 8.01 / 8.16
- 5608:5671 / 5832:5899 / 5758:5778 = -0.14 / 8.36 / 7.84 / 8.06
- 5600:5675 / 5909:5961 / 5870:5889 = 0.12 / 8.32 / 9.25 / 9.07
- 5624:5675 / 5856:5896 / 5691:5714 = -0.03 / 8.51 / 7.46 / 8.27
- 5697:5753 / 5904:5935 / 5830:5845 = 0.01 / 8.91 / 9.02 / 8.98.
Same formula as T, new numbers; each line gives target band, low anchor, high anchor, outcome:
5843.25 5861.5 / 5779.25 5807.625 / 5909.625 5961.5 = 0.5 A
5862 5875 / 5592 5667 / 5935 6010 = 0.3 A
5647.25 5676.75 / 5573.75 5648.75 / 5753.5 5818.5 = -0.1 A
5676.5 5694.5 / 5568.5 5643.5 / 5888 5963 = -0.4 A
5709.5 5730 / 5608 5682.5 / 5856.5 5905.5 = -2.3 A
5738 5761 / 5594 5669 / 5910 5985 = -1.5 A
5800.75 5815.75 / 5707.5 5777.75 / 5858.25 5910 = -2.6 A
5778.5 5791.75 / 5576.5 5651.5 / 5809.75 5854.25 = 1.7 A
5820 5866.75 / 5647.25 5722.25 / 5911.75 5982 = 0.6 A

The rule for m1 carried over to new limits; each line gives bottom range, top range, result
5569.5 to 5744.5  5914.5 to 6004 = 1.21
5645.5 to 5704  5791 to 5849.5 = 1.12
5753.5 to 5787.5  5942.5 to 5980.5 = 1.16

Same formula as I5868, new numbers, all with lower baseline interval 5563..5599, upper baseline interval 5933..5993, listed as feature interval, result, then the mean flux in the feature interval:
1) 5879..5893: 4.5 A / 6.16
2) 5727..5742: 0.2 A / 8.51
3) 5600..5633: 1.2 A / 7.93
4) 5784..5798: 0.6 A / 8.4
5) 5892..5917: 4.2 A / 7.61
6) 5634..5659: -1.1 A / 8.71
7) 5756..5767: 0.3 A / 8.48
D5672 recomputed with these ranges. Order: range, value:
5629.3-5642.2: 8.97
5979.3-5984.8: 8.88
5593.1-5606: 7.44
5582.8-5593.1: 7.03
